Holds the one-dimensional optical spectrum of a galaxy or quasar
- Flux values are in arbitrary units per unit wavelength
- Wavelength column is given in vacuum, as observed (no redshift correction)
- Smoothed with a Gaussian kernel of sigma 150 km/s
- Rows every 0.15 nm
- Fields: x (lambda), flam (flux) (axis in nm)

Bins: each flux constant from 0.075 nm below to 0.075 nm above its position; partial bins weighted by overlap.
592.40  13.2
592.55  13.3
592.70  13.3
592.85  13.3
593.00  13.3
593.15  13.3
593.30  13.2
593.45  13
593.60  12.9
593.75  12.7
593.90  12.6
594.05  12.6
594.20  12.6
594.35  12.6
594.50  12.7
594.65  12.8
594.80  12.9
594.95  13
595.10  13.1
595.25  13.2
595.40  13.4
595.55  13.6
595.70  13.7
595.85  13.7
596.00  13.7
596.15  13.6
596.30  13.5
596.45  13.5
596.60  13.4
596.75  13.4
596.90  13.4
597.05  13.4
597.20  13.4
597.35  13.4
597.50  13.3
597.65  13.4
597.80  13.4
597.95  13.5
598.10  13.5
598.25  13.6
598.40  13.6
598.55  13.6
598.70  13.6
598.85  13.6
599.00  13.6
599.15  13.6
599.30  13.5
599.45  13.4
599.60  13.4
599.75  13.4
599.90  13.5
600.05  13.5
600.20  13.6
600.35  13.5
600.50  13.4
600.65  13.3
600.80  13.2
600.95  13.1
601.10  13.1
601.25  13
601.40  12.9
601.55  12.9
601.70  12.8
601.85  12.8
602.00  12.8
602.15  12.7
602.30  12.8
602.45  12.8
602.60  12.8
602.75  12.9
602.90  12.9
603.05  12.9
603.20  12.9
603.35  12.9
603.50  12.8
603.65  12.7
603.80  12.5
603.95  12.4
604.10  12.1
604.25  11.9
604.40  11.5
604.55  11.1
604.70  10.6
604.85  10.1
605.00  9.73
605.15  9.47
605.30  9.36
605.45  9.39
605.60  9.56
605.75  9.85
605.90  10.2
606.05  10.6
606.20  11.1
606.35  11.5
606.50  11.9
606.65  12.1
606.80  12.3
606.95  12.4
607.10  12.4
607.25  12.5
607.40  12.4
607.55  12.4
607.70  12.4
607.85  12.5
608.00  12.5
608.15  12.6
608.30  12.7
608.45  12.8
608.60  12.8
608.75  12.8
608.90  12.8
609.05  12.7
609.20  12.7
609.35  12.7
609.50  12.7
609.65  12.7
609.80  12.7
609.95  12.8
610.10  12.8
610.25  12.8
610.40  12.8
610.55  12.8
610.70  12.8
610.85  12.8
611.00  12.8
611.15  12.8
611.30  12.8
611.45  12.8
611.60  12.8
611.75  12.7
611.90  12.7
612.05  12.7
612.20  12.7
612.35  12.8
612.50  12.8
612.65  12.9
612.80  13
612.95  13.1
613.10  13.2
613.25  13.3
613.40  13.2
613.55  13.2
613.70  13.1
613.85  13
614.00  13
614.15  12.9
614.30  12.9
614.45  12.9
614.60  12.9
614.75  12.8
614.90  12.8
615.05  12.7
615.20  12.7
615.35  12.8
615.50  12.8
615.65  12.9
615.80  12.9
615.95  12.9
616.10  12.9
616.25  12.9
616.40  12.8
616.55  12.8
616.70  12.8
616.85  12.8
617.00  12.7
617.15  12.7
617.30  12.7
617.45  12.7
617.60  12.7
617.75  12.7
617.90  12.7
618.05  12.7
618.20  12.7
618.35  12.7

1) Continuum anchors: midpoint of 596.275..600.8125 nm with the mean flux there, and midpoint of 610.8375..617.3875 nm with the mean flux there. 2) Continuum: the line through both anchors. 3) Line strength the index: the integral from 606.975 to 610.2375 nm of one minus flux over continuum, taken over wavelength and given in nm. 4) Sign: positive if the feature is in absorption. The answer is 0.11 nm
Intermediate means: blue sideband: 13.5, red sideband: 12.9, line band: 12.6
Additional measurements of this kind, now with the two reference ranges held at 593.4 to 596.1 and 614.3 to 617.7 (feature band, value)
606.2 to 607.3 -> 0.07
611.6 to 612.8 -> 0.01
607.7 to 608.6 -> 0.02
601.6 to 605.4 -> 0.28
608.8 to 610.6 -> 0.02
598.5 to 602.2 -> -0.08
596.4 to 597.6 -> -0.03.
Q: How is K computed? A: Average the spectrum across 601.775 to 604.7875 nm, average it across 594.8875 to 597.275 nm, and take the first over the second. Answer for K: 0.9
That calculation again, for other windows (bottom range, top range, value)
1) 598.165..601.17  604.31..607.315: 0.81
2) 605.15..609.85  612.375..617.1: 1.09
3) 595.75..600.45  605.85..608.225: 0.89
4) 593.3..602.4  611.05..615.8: 0.97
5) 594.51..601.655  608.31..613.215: 0.96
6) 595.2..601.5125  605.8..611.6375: 0.93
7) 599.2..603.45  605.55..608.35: 0.90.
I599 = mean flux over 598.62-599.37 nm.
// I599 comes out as 13.6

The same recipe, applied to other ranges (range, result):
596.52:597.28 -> 13.4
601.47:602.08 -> 12.8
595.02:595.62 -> 13.3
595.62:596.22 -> 13.7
